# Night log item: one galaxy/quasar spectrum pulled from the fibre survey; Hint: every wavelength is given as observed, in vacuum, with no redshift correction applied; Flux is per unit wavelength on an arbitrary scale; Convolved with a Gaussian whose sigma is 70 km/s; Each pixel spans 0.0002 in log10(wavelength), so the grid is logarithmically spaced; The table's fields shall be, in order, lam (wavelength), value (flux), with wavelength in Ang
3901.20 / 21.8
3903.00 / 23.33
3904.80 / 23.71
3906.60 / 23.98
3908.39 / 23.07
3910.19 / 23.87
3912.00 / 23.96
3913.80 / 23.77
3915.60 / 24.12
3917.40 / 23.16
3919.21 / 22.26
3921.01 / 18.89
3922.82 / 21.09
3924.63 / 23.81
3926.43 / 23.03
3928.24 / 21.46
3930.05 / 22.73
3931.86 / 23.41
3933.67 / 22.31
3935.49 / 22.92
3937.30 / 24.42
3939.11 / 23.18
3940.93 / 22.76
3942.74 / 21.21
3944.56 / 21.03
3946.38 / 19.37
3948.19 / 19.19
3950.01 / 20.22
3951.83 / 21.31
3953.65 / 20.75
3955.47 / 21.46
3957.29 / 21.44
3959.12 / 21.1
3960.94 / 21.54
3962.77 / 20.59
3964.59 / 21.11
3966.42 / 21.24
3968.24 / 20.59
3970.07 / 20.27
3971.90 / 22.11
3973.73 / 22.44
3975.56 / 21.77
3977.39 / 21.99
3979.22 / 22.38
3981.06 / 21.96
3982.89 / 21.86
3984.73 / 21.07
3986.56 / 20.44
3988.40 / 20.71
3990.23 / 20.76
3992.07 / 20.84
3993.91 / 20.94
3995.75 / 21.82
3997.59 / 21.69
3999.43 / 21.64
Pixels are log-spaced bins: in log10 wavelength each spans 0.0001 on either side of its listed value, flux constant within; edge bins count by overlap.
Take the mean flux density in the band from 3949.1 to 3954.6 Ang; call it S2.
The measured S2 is 20.8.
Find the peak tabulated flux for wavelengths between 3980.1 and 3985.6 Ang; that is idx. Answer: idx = 21.96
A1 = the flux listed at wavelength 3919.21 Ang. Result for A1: 22.26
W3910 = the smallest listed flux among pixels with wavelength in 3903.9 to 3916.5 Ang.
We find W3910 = 23.07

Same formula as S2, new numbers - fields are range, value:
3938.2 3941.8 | 23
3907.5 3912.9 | 23.6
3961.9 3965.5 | 20.9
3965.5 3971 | 20.7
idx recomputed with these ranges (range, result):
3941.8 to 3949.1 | 21.21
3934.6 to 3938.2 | 24.42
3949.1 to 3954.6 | 21.31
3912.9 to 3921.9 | 24.12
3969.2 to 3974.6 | 22.44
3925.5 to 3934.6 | 23.41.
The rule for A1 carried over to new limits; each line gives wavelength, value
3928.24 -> 21.46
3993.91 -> 20.94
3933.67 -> 22.31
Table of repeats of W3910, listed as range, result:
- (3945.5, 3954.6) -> 19.19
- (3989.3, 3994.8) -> 20.76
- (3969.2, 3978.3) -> 20.27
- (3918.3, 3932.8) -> 18.89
